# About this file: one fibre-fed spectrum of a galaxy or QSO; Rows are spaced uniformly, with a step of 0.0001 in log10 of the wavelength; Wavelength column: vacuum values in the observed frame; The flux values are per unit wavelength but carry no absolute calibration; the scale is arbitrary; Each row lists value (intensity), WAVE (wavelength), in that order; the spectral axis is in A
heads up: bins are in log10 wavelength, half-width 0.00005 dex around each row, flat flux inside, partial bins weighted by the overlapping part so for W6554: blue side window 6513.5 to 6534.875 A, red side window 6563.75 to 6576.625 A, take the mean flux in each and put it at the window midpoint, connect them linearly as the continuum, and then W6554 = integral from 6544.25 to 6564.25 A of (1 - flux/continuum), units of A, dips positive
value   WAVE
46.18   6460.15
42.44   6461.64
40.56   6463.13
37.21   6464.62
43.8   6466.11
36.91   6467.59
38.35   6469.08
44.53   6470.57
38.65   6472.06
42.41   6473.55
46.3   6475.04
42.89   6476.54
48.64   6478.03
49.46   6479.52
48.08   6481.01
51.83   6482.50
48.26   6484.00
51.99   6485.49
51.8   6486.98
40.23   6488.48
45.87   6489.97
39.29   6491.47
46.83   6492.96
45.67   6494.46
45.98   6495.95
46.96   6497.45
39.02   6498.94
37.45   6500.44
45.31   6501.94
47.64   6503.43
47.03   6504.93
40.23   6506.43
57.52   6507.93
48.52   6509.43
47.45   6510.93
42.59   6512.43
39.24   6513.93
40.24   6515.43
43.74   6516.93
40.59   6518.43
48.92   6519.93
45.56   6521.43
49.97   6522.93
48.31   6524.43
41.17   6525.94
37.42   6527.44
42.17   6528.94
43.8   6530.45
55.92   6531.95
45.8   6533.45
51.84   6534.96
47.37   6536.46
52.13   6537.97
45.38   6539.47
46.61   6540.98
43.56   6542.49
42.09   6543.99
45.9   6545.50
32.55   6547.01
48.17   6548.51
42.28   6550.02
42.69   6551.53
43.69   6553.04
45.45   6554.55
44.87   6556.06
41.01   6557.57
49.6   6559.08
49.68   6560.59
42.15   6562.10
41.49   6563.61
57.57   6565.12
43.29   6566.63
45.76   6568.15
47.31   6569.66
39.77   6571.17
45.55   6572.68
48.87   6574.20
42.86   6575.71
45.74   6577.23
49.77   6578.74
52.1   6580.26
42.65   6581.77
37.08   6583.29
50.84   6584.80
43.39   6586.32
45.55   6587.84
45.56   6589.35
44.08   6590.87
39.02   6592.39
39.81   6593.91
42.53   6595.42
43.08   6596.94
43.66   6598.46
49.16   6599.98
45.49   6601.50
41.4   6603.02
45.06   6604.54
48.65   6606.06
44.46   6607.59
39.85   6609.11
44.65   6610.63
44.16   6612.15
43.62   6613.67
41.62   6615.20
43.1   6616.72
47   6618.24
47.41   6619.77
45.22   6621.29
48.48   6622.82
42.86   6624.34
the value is 0.8 A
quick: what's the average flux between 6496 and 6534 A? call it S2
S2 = 44.9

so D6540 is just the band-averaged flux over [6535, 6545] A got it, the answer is 46.6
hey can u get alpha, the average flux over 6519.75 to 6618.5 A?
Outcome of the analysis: 45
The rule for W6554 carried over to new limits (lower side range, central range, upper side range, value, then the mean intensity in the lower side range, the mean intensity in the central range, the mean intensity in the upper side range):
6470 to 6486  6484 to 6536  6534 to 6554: 0.4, 46.6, 45.4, 44.9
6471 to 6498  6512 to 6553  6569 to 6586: 1.1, 46.1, 44.7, 45.6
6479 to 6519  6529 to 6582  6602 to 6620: -1.2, 45.5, 45.8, 44.2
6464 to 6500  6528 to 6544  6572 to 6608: -0.8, 44.6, 47.1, 44.8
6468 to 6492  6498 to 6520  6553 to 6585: 0.6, 45.5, 44.2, 45.7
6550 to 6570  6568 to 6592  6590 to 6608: -0.3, 45.6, 45.3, 43.8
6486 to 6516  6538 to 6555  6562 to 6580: 0.7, 44.8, 43.8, 46.1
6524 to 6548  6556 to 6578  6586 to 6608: -0.6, 45.1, 45.7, 44.1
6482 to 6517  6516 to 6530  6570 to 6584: 0.4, 45.4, 44.1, 45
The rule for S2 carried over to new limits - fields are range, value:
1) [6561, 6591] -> 45.7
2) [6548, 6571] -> 45.5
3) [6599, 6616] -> 44.4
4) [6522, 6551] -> 45.4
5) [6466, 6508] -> 45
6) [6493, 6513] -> 45.6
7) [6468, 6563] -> 45.1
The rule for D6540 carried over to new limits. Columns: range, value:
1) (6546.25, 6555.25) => 42.5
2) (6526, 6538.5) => 46.7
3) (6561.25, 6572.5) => 45.4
